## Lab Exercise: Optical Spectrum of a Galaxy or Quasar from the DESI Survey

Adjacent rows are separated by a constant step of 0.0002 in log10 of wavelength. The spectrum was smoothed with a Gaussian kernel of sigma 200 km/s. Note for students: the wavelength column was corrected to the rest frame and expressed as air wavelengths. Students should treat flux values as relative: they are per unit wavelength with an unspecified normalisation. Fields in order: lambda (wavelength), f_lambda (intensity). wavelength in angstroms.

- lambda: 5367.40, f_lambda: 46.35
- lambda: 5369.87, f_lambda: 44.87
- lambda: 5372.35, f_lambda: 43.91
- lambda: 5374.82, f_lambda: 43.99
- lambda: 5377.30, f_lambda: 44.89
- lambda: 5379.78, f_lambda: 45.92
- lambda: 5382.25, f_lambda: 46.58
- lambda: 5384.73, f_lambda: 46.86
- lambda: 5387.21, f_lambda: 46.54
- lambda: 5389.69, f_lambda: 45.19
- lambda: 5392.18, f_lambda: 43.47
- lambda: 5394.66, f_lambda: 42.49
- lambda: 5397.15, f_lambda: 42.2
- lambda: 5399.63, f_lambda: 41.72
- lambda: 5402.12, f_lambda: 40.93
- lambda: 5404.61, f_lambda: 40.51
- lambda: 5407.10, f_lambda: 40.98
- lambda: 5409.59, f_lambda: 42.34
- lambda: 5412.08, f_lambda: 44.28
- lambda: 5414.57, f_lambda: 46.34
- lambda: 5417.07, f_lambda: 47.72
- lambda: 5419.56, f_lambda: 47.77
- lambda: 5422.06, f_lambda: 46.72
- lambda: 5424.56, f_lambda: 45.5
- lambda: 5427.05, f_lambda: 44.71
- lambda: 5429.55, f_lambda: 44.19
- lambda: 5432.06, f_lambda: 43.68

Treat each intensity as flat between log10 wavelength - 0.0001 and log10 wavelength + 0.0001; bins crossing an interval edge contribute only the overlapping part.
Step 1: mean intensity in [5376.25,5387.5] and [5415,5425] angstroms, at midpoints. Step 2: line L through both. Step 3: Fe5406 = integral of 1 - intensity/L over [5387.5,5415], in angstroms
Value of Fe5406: 2.23 angstroms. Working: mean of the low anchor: 46.2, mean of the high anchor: 47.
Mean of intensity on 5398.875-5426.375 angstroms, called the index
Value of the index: 44.1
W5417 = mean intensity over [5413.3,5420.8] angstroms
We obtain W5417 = 47.3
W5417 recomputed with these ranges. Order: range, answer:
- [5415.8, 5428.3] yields 46.5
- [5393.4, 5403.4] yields 41.8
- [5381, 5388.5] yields 46.7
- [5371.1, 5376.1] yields 43.9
